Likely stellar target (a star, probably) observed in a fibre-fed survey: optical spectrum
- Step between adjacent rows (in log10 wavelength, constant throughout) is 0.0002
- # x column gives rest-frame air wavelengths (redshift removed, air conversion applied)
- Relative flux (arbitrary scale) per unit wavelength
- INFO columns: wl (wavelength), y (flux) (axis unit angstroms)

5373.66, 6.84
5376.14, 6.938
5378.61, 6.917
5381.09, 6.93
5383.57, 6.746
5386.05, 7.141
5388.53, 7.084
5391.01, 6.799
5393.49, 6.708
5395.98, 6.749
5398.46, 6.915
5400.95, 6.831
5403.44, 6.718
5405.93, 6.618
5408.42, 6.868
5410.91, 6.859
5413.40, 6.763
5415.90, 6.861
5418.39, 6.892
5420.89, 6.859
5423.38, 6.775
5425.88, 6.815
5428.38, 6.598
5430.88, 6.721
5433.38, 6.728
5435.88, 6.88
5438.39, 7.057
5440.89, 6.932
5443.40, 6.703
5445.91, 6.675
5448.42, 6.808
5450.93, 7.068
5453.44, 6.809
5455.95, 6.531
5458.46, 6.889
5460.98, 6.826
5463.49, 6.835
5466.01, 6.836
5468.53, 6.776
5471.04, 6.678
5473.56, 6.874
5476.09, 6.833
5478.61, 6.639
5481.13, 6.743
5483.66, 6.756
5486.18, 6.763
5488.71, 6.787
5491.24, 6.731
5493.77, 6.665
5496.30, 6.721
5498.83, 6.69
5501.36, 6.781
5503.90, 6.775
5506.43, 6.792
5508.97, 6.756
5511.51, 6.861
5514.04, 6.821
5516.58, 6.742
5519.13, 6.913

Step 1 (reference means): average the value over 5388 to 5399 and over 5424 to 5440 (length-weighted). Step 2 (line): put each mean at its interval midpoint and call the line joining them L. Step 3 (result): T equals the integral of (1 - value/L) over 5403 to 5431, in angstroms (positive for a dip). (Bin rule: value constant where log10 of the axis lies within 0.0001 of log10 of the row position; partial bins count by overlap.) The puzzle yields 0.1 angstroms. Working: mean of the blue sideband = 6.84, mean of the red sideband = 6.8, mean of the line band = 6.78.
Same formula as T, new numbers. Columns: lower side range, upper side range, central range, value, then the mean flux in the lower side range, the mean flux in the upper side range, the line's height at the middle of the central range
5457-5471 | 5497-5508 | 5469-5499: 0.19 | 6.82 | 6.76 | 6.79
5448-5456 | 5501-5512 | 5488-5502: 0.15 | 6.85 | 6.79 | 6.8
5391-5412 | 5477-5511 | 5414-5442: -0.23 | 6.78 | 6.74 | 6.77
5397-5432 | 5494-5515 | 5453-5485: 0.04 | 6.79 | 6.77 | 6.78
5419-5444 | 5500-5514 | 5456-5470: 0.00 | 6.81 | 6.8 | 6.81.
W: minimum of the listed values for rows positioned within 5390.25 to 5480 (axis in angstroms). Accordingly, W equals 6.531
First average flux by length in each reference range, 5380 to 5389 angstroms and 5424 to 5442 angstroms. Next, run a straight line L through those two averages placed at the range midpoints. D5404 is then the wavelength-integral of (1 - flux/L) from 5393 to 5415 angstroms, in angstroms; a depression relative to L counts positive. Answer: 0.4 angstroms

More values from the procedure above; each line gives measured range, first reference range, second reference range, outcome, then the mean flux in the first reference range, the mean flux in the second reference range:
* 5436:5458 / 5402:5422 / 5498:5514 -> -0.10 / 6.8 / 6.78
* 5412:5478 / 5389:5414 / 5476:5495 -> -0.43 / 6.79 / 6.73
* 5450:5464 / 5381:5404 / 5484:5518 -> -0.04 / 6.86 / 6.76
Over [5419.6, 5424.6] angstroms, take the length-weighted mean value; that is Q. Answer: 6.82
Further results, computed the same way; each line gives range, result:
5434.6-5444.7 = 6.89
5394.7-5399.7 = 6.83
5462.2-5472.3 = 6.79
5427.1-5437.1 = 6.73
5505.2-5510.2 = 6.77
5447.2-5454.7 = 6.9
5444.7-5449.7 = 6.74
